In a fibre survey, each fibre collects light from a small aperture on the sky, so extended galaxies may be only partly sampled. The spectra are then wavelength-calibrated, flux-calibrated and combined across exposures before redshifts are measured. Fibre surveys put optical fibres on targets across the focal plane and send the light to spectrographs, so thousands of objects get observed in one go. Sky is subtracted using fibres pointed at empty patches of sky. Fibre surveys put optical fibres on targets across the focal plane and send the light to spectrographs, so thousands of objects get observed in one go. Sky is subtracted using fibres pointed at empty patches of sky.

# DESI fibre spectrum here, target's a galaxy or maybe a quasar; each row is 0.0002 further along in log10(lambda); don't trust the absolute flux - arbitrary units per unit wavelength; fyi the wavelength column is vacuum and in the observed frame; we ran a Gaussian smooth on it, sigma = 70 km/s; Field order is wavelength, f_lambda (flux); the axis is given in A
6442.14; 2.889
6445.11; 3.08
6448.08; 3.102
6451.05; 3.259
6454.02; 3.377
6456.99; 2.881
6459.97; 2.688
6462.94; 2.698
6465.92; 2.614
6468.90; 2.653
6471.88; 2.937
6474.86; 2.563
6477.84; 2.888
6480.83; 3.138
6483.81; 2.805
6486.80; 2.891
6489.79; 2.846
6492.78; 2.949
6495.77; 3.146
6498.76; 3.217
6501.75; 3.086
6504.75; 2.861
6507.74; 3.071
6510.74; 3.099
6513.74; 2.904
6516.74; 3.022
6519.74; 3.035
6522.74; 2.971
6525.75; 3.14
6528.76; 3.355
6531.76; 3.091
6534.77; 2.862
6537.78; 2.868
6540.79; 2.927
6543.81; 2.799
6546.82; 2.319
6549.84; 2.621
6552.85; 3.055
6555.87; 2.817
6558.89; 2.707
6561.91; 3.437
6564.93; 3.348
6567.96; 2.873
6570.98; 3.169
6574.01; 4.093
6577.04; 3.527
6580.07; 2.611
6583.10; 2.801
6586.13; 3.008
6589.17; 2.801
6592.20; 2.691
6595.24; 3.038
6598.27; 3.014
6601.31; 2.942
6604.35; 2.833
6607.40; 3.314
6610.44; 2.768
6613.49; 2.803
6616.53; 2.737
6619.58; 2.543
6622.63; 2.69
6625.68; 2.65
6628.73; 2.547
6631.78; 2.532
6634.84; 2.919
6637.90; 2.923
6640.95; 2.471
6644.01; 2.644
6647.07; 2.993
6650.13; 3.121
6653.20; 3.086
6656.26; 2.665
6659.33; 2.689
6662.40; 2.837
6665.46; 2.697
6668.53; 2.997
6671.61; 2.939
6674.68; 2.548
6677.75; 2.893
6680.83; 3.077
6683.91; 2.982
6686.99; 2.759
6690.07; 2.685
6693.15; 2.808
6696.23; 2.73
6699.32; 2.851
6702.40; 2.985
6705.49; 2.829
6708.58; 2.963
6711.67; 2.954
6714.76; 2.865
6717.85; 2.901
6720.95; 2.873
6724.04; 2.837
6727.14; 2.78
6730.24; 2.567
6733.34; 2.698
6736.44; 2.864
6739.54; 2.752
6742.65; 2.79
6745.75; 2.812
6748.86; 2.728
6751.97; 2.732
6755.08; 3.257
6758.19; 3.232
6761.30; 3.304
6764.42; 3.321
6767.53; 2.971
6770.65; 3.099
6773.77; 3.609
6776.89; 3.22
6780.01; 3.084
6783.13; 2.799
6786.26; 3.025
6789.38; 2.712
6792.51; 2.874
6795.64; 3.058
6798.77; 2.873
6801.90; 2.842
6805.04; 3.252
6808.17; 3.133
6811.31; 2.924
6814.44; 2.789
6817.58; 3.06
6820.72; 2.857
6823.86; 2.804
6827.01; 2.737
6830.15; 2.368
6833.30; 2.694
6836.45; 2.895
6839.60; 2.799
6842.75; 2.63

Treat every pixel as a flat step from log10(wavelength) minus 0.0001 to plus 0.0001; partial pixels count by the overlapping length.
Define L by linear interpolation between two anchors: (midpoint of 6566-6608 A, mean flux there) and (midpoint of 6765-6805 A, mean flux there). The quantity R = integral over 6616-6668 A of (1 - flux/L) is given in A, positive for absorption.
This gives 4.9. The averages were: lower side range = 3.05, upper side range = 3.03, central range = 2.75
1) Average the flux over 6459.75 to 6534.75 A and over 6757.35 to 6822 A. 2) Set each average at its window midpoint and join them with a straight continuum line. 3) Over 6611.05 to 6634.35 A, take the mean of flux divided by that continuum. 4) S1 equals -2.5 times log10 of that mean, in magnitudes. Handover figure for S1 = 0.13 mag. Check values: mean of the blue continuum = 2.95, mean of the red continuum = 3.05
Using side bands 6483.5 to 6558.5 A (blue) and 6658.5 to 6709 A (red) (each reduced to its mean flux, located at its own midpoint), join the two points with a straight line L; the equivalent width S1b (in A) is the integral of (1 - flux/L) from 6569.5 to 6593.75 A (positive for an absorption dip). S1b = -1.5 A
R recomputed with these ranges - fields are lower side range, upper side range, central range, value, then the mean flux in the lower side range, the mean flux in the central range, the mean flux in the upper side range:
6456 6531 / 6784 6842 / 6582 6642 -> 2.26 A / 2.94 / 2.8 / 2.87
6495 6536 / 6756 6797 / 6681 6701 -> 1.73 A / 3.06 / 2.82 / 3.1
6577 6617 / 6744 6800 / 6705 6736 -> 1.77 A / 2.9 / 2.83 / 3.04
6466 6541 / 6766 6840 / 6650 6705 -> 1.96 A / 2.97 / 2.85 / 2.94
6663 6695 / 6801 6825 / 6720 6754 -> 1.42 A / 2.84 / 2.77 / 2.96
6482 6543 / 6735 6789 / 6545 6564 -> 1.06 A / 3.01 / 2.84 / 3.03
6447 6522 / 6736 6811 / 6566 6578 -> -1.77 A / 2.95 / 3.41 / 3.02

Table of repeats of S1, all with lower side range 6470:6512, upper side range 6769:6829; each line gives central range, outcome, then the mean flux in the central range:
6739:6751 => 0.08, 2.77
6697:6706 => 0.04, 2.88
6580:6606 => 0.03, 2.88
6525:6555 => 0.03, 2.9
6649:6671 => 0.04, 2.87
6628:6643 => 0.11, 2.68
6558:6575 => -0.10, 3.27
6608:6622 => 0.08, 2.75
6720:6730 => 0.07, 2.79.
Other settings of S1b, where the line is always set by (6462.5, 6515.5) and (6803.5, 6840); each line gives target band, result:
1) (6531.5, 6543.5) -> 0.0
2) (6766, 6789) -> -1.8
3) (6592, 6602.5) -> -0.2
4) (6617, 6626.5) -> 0.8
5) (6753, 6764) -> -1.4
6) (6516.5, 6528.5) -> -0.7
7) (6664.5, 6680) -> 0.3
